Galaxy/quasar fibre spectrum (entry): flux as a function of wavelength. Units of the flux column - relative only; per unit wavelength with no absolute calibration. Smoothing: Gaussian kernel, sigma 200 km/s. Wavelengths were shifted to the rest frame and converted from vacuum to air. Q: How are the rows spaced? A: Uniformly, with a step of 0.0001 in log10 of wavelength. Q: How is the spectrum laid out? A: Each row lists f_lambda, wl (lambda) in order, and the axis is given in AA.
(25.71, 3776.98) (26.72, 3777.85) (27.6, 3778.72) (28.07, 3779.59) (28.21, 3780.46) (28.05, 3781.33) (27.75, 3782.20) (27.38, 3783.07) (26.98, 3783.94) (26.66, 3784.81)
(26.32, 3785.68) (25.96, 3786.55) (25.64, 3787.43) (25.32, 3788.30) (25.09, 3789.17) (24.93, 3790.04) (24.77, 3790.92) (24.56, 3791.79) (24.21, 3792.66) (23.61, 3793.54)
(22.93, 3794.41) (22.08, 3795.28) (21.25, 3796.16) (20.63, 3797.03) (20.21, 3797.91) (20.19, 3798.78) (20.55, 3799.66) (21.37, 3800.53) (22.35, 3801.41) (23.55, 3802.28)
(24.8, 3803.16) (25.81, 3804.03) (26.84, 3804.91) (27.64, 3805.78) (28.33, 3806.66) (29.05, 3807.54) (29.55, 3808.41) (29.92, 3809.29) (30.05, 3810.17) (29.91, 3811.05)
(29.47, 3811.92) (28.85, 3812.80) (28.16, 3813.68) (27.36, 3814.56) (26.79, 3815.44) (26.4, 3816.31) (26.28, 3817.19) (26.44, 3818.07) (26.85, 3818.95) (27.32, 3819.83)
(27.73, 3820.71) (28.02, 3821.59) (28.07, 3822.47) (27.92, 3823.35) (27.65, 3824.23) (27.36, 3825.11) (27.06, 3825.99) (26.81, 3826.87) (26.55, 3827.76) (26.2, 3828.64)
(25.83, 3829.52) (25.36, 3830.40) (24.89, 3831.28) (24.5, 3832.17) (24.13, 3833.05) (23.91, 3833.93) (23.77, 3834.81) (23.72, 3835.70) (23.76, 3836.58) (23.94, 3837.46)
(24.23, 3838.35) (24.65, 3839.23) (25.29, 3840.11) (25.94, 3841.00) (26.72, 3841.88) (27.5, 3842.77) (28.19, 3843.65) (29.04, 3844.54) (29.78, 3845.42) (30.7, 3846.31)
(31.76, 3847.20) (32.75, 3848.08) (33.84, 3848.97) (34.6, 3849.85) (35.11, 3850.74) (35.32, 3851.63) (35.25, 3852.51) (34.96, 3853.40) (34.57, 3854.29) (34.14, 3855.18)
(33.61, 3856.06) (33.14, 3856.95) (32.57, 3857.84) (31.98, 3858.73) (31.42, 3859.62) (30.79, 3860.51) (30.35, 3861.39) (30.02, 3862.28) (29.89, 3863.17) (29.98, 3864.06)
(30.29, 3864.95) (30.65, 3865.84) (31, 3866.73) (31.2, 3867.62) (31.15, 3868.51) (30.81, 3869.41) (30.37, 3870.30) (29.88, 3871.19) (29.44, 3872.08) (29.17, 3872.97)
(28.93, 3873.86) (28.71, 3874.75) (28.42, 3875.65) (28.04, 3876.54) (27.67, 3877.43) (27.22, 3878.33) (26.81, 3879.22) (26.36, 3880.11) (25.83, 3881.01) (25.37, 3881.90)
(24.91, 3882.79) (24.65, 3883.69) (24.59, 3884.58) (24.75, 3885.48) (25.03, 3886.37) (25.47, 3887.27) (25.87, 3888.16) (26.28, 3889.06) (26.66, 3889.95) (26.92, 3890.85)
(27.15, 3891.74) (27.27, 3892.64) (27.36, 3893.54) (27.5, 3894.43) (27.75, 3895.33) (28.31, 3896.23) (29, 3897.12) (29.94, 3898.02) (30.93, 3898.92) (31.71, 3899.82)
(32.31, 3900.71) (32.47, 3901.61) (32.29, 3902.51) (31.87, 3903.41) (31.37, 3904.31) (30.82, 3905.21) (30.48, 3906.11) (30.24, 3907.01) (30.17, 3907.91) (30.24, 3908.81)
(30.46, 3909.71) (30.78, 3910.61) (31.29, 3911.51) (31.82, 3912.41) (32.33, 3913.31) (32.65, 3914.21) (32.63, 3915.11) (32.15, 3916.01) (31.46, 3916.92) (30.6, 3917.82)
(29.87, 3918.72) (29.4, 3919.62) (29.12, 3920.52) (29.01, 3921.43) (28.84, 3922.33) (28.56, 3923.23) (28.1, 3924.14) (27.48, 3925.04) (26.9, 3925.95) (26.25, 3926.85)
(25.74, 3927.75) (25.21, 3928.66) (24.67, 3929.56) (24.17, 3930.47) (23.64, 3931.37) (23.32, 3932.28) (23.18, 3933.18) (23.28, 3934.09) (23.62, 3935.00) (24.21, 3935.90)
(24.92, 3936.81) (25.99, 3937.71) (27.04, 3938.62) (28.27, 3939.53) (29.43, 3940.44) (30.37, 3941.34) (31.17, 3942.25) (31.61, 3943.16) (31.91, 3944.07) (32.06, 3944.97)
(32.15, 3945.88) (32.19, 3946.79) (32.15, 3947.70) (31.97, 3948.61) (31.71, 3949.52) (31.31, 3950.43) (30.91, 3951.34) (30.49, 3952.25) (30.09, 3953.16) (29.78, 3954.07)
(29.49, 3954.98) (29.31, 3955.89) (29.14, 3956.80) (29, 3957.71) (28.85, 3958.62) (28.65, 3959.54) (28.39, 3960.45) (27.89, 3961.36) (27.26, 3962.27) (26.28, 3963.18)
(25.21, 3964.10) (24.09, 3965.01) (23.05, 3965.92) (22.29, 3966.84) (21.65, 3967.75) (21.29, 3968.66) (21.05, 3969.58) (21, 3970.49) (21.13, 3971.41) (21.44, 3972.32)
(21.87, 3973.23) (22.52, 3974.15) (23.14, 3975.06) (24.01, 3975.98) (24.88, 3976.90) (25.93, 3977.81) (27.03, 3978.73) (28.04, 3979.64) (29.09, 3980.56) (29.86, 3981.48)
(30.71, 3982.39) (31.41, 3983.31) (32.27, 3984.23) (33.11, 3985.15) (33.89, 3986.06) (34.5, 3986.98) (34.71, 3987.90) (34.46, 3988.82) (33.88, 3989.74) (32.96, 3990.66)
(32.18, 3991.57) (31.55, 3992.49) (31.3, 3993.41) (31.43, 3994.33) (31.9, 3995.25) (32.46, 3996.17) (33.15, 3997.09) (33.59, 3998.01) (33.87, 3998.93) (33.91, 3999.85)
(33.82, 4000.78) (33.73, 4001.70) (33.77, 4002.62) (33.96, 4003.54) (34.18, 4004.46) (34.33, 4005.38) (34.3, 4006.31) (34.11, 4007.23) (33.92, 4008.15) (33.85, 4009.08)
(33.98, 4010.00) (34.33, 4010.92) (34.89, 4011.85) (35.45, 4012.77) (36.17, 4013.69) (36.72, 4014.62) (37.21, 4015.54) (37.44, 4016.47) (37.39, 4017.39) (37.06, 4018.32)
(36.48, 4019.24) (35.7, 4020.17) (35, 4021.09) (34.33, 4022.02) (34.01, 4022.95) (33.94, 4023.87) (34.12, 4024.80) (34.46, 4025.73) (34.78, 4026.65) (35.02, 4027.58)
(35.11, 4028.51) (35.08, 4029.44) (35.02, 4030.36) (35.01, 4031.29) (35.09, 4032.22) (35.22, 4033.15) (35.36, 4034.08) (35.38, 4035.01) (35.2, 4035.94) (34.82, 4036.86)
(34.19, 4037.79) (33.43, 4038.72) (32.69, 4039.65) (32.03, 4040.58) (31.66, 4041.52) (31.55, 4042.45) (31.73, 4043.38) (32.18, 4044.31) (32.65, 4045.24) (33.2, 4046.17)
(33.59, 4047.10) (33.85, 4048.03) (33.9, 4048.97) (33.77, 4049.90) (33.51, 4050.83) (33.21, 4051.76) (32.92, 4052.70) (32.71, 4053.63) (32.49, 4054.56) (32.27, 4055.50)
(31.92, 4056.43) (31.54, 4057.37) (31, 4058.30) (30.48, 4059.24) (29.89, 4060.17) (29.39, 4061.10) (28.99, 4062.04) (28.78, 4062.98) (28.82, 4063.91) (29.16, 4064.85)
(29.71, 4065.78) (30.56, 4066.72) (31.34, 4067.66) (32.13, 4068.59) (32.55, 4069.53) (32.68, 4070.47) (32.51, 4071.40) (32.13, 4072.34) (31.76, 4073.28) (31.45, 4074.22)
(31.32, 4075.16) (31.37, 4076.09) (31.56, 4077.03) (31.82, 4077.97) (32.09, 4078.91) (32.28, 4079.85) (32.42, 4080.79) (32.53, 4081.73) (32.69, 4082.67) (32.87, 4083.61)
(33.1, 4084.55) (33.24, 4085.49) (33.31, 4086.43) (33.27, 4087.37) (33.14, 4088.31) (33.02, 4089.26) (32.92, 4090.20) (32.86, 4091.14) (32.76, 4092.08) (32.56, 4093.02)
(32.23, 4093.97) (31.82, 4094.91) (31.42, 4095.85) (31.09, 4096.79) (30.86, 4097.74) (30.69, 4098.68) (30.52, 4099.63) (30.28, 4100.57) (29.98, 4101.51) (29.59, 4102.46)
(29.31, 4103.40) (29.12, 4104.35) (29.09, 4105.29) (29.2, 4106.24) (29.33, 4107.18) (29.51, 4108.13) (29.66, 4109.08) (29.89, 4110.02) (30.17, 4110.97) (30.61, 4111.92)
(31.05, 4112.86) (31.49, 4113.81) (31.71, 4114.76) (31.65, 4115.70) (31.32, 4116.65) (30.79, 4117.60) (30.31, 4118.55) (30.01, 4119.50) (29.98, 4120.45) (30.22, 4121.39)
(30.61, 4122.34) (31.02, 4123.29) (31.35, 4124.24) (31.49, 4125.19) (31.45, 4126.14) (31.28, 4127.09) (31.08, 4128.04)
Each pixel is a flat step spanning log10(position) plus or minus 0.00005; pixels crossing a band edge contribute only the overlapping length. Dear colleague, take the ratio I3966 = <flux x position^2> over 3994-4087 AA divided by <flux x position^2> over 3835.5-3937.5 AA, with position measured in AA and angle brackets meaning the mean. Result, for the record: 1.24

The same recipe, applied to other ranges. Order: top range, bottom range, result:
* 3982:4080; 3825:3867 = 1.25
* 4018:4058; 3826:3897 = 1.30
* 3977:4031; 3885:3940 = 1.24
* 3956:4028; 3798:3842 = 1.29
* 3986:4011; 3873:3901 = 1.30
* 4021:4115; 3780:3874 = 1.31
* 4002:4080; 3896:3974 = 1.24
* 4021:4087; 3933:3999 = 1.19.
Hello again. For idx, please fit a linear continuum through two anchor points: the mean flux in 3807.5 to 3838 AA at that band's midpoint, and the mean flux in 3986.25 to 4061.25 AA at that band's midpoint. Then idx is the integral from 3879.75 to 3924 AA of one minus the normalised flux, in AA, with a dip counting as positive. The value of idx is 0.81 AA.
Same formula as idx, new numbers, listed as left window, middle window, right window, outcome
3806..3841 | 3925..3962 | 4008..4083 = 2.4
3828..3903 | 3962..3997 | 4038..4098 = 3.2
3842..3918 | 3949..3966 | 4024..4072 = 1.4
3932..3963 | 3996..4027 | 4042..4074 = -4.3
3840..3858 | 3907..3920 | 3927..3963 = -0.7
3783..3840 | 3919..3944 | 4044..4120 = 1.2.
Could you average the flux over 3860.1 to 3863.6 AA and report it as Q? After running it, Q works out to 30.3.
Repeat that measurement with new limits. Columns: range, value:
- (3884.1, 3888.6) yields 25.2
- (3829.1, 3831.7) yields 25.4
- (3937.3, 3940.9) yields 27.7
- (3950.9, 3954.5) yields 30.3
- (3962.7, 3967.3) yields 24.2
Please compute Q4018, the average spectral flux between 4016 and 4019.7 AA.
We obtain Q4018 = 37.1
